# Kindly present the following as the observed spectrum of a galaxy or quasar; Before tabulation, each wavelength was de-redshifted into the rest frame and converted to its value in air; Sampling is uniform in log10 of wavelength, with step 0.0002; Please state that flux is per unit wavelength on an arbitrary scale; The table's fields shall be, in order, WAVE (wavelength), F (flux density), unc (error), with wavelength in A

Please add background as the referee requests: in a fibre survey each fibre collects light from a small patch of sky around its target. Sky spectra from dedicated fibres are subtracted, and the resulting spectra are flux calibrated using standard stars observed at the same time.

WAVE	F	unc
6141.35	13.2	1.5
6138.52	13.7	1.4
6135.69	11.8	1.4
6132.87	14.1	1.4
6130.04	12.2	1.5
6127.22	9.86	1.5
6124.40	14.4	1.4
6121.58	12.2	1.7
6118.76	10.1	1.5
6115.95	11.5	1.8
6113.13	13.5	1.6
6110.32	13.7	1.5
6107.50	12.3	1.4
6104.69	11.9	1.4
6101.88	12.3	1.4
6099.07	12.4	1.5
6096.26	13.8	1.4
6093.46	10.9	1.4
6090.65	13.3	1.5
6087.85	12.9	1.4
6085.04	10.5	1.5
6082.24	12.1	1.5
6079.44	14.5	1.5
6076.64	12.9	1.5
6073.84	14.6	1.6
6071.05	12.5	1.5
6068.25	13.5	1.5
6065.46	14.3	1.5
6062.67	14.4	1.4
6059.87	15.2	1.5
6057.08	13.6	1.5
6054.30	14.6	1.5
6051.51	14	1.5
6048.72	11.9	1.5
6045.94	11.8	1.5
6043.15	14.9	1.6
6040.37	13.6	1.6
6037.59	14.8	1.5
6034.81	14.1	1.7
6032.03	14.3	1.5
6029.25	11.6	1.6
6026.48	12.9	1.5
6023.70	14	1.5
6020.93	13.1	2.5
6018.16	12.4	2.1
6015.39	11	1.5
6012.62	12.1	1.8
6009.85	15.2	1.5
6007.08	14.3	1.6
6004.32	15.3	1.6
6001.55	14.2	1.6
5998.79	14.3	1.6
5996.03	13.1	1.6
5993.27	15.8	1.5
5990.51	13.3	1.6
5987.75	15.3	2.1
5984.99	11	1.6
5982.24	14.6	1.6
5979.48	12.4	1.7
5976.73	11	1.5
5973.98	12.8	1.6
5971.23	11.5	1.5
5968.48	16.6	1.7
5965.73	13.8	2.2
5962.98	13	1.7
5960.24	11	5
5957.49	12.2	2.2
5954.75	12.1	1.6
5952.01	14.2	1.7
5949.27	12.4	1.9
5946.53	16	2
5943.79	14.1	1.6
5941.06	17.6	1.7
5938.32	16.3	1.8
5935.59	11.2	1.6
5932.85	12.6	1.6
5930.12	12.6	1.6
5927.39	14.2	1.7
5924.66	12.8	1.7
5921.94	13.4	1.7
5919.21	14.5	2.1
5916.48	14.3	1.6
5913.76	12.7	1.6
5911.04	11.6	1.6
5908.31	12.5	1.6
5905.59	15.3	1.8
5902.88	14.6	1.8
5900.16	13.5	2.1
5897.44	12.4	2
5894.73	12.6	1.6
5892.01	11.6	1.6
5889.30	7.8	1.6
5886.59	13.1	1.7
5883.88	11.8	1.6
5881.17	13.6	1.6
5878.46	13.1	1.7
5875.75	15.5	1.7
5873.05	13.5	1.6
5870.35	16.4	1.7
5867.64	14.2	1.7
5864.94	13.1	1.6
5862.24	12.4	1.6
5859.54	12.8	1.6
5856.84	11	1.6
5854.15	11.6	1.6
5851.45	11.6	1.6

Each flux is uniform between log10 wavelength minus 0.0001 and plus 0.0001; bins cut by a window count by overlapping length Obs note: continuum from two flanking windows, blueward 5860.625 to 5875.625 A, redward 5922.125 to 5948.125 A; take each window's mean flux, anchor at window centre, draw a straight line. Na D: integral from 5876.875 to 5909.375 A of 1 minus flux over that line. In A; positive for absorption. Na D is 3.2 A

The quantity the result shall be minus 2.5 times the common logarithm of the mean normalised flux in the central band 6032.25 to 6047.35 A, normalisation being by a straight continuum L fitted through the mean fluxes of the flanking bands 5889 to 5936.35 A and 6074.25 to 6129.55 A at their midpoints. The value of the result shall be -0.11 mag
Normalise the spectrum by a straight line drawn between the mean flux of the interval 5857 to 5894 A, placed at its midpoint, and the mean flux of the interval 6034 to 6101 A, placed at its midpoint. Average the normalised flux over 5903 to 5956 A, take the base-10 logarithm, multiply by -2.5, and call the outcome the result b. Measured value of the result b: -0.06 mag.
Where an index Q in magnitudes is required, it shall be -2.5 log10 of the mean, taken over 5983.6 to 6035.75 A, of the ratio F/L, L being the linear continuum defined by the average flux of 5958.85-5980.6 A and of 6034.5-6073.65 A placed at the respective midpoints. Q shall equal -0.02 mag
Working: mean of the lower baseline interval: 12.8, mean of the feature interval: 13.5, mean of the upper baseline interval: 13.8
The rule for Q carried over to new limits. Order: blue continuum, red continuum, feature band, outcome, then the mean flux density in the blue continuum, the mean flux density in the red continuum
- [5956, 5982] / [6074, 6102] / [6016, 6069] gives -0.074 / 12.8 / 12.7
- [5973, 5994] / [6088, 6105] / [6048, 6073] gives -0.092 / 13.2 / 12.5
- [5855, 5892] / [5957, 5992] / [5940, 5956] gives -0.111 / 12.9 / 13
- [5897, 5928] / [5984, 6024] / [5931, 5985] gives 0.016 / 13.5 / 13.6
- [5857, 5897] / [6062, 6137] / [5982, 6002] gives -0.092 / 12.9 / 12.7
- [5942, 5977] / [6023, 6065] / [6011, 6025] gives 0.085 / 13.3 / 13.7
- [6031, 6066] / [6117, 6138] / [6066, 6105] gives 0.028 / 13.9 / 12.2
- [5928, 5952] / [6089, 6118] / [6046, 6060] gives -0.045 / 14.1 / 12.5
